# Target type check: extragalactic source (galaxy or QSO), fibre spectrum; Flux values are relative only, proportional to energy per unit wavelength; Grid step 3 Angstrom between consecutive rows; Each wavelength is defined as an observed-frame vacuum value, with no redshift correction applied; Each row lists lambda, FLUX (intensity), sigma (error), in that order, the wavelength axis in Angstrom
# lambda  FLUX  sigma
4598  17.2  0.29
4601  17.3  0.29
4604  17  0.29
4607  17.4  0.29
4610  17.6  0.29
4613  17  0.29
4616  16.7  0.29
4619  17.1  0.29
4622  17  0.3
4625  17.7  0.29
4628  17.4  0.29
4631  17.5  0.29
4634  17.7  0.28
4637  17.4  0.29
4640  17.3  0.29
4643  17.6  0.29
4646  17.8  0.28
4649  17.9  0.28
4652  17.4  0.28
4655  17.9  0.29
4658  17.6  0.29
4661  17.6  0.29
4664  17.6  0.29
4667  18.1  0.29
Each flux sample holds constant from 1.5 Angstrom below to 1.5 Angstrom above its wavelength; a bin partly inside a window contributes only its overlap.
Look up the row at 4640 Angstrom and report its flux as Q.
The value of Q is 17.3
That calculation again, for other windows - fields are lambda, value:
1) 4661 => 17.6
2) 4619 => 17.1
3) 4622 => 17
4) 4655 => 17.9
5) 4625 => 17.7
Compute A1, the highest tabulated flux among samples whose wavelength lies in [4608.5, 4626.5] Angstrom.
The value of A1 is 17.7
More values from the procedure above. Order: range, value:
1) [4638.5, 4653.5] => 17.9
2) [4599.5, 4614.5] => 17.6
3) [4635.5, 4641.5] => 17.4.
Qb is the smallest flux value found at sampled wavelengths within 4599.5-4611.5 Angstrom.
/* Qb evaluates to 17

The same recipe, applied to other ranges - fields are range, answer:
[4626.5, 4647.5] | 17.3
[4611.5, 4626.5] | 16.7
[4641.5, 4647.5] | 17.6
